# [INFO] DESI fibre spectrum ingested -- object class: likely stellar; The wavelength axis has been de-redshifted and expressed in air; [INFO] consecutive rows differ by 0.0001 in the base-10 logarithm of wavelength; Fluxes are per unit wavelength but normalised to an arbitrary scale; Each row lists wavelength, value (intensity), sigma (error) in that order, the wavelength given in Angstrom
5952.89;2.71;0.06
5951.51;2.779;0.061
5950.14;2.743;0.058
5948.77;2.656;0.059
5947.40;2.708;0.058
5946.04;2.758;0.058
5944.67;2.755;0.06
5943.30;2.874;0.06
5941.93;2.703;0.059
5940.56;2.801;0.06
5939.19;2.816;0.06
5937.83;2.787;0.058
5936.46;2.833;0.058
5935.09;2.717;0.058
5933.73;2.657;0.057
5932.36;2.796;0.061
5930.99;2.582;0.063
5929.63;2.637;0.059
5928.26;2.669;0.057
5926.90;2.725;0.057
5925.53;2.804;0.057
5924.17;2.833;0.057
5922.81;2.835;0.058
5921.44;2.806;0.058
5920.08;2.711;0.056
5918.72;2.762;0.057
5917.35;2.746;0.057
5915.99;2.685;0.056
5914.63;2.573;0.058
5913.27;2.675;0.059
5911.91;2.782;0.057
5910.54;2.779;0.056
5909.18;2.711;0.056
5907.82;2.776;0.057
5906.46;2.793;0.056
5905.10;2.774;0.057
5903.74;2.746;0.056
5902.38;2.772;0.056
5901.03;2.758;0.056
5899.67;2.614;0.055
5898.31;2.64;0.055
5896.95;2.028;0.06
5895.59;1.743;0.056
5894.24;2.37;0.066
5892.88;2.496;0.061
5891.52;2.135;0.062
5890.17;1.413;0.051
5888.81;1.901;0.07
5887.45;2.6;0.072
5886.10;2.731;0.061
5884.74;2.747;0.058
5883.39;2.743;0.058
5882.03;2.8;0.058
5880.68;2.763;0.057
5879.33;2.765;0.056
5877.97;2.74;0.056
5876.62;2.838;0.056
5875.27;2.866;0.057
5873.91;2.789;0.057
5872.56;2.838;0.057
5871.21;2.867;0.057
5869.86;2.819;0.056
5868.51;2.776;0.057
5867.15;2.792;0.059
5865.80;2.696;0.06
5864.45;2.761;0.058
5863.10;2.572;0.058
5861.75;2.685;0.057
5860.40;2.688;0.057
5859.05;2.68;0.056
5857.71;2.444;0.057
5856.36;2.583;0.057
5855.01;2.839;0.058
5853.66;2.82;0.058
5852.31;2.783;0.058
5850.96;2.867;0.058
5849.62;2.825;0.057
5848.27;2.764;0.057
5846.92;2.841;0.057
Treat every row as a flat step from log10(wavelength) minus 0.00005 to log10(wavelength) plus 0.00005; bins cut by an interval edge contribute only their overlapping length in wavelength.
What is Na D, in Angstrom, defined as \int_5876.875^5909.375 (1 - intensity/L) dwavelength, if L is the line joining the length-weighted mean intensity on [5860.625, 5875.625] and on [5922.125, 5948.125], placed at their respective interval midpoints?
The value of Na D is 2.8 Angstrom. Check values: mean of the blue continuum 2.76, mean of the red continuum 2.75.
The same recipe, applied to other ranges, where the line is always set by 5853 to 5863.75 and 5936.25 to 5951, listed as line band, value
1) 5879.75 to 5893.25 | 1.30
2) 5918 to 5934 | 0.05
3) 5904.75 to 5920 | -0.01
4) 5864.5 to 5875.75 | -0.52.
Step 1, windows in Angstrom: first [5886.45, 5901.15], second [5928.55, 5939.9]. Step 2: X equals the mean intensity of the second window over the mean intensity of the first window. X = 1.22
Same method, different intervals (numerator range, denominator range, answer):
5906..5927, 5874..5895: 1.09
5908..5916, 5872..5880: 0.97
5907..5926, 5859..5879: 1.00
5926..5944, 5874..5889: 1.01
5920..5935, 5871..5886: 0.98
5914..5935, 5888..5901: 1.25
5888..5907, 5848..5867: 0.87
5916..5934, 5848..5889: 1.00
